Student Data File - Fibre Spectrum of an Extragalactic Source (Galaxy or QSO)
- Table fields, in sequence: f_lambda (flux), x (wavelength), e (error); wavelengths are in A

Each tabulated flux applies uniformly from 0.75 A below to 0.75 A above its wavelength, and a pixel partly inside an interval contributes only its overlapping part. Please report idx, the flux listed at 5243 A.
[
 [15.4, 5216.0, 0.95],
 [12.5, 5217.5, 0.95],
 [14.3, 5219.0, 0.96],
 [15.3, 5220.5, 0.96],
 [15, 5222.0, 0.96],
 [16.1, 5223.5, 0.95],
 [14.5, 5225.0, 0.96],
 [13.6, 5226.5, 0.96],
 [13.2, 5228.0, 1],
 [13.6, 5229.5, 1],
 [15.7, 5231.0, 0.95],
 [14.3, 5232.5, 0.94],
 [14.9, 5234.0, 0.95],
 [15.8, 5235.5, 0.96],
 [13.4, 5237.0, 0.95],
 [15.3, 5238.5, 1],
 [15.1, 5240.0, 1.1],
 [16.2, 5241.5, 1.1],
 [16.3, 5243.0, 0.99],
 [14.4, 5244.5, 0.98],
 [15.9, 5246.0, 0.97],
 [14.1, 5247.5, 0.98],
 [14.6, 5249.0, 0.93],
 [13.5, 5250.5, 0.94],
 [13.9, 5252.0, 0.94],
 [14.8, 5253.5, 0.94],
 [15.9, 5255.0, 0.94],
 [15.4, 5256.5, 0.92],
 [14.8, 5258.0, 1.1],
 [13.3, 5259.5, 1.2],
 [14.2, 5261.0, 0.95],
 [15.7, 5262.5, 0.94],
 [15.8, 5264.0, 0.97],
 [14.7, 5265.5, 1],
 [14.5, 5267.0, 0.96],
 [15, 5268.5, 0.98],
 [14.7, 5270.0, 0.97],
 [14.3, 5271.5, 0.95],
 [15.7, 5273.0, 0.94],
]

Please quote 16.3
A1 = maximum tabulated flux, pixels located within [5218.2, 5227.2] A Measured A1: 16.1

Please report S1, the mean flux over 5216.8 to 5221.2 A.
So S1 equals 14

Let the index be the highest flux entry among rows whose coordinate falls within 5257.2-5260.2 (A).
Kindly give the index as 14.8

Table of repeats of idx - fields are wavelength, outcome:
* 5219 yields 14.3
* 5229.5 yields 13.6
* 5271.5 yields 14.3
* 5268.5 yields 15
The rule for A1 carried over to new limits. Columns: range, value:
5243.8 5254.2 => 15.9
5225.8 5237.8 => 15.8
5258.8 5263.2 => 15.7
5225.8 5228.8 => 13.6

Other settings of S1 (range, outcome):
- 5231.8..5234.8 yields 14.6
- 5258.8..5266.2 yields 14.8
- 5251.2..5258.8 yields 14.9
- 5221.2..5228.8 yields 14.5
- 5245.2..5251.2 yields 14.5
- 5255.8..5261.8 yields 14.4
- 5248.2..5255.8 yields 14.5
